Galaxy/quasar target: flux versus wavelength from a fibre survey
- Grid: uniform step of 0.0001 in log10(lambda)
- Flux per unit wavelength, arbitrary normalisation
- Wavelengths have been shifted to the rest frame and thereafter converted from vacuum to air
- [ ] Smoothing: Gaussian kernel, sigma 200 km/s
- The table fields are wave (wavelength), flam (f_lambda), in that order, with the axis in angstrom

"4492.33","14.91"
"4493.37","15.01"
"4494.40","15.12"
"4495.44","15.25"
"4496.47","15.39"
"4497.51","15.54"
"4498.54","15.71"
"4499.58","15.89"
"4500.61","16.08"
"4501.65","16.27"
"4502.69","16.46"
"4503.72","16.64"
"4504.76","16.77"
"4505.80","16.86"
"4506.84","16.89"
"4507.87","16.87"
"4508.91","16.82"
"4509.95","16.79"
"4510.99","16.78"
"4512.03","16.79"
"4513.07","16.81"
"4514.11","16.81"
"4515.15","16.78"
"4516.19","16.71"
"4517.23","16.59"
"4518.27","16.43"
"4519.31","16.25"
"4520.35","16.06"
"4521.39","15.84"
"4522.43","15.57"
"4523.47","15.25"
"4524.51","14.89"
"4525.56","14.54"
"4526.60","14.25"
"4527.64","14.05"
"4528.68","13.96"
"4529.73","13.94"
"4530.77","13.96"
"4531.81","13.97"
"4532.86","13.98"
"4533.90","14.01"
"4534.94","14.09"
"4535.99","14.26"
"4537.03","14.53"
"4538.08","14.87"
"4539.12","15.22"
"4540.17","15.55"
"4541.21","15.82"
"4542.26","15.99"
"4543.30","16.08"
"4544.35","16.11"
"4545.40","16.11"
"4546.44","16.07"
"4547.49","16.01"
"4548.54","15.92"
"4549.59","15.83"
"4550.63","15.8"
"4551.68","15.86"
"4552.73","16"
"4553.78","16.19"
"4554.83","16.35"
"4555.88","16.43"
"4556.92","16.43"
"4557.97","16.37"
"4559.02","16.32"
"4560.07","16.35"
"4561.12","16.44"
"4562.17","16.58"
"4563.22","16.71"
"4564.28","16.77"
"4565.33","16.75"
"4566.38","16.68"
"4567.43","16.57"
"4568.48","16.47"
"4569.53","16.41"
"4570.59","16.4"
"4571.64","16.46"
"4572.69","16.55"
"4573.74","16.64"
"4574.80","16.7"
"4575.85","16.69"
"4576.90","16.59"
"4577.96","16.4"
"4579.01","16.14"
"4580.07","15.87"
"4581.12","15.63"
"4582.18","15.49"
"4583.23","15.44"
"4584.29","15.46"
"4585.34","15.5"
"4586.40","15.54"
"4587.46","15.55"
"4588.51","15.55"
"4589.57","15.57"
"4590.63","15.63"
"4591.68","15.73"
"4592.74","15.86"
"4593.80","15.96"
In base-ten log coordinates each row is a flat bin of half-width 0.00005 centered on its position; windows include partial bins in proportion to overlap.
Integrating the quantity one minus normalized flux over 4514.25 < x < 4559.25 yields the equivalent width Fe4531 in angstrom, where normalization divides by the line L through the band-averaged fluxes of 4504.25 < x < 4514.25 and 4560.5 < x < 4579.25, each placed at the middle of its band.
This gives 3.3 angstrom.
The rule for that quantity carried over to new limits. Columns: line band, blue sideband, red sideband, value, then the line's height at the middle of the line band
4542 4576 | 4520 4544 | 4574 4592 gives -2.1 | 15.4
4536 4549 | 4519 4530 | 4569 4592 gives -0.3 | 15.3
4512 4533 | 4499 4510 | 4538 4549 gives 1.1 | 16.2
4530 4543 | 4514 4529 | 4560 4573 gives 1.0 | 15.9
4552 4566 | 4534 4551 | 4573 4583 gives -0.5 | 15.8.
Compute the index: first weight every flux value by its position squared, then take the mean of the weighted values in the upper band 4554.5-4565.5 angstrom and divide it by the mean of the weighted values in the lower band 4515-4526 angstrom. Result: 1.1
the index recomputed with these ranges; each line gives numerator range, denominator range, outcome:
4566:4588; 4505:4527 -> 1.02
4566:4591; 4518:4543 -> 1.10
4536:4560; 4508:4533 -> 1.03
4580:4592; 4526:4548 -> 1.07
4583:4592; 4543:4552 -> 0.99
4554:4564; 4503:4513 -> 1.00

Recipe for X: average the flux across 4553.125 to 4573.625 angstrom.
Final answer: 16.5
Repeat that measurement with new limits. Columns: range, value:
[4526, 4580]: 15.8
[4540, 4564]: 16.2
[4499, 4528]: 16.2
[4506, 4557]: 15.7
